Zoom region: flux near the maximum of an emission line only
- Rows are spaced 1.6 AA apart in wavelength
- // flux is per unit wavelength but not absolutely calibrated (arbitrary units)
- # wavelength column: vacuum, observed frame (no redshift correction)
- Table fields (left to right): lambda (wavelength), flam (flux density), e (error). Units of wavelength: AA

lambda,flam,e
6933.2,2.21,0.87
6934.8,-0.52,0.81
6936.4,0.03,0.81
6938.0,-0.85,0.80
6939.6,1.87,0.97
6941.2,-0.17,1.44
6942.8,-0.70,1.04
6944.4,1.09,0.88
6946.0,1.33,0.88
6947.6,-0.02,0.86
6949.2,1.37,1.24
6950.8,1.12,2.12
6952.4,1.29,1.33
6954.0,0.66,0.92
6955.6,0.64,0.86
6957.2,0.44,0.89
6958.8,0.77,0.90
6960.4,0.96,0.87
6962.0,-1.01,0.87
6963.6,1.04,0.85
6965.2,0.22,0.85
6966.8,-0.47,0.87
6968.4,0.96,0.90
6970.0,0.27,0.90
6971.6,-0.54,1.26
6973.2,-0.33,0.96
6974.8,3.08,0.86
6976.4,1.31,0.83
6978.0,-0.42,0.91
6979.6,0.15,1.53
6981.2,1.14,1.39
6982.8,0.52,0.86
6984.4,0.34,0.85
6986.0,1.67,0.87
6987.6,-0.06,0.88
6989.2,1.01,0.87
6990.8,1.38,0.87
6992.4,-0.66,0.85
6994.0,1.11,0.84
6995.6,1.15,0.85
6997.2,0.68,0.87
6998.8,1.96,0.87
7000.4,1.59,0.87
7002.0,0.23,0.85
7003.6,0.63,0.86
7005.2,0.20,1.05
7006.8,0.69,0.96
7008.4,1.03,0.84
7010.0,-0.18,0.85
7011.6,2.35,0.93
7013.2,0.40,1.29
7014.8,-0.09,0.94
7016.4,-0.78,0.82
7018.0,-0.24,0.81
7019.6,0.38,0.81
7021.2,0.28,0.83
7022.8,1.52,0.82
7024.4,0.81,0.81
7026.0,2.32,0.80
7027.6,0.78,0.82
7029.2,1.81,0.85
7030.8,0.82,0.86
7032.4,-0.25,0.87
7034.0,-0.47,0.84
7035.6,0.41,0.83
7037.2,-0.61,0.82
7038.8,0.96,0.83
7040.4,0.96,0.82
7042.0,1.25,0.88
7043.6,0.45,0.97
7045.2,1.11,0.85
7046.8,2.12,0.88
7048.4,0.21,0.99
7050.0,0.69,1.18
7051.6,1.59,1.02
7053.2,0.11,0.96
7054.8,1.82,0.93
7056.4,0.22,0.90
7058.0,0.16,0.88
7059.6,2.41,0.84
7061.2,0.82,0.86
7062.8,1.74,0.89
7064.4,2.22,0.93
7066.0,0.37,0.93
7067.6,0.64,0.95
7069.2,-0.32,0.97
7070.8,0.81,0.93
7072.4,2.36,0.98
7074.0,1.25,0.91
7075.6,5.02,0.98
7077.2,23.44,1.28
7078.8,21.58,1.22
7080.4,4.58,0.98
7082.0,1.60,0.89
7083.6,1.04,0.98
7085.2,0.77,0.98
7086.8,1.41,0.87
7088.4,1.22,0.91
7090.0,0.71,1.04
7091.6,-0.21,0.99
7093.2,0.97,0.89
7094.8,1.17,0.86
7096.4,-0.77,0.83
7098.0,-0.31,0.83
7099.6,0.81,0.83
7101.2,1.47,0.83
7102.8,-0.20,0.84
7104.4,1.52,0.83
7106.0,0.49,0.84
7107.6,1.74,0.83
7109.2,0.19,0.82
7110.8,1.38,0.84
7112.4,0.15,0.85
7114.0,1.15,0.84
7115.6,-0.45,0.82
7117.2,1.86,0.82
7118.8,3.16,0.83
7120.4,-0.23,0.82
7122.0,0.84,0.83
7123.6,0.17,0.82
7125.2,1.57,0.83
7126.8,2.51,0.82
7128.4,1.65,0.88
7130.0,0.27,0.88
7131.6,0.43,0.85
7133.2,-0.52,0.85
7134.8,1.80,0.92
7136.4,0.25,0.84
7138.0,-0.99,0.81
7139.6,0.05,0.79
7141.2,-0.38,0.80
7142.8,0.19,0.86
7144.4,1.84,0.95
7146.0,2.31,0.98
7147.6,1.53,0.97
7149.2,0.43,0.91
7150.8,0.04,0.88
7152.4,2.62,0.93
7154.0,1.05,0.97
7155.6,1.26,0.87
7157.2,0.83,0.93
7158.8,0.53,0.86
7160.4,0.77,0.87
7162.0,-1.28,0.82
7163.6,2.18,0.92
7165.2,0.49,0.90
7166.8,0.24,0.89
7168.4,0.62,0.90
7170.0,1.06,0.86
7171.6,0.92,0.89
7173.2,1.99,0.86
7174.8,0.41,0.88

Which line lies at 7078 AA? H-beta 4861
